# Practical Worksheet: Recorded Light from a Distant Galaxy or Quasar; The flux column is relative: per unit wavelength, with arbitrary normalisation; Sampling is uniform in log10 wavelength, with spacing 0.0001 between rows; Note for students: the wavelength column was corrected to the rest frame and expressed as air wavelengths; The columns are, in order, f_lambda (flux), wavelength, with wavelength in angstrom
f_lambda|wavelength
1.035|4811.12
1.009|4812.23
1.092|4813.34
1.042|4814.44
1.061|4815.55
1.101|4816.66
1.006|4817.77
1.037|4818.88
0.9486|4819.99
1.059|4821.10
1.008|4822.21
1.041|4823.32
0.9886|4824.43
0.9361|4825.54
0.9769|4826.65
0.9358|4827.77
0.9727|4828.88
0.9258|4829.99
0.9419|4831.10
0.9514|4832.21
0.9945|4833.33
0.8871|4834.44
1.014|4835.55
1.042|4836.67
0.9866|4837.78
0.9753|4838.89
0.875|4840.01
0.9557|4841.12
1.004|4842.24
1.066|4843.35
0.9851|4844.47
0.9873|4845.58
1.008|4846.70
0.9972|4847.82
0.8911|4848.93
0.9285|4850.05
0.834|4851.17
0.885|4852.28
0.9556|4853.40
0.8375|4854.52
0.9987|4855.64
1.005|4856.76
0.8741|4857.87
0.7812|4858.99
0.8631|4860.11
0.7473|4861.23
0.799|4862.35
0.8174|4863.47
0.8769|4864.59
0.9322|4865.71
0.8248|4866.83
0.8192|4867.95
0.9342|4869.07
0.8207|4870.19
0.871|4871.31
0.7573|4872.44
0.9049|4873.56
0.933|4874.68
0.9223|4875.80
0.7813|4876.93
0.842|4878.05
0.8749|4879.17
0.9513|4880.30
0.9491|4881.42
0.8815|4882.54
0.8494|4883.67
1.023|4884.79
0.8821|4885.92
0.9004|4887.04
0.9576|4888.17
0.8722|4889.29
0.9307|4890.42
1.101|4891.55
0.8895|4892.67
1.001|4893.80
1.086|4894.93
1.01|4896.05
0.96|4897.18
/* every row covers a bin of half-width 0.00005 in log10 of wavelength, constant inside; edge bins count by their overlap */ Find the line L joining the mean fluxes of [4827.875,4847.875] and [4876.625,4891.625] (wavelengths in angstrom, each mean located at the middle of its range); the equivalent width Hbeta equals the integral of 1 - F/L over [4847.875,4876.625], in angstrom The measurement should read 2.0 angstrom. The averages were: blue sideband 0.975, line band 0.874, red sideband 0.91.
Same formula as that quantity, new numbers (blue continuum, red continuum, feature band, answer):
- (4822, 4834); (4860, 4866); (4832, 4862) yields -1.39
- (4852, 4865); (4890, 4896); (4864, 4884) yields 1.20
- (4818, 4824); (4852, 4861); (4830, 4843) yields -0.03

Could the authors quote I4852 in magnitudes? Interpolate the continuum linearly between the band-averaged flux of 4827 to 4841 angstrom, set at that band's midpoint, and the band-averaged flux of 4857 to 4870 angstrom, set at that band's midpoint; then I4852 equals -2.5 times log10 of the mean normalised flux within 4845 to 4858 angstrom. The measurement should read -0.05 mag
